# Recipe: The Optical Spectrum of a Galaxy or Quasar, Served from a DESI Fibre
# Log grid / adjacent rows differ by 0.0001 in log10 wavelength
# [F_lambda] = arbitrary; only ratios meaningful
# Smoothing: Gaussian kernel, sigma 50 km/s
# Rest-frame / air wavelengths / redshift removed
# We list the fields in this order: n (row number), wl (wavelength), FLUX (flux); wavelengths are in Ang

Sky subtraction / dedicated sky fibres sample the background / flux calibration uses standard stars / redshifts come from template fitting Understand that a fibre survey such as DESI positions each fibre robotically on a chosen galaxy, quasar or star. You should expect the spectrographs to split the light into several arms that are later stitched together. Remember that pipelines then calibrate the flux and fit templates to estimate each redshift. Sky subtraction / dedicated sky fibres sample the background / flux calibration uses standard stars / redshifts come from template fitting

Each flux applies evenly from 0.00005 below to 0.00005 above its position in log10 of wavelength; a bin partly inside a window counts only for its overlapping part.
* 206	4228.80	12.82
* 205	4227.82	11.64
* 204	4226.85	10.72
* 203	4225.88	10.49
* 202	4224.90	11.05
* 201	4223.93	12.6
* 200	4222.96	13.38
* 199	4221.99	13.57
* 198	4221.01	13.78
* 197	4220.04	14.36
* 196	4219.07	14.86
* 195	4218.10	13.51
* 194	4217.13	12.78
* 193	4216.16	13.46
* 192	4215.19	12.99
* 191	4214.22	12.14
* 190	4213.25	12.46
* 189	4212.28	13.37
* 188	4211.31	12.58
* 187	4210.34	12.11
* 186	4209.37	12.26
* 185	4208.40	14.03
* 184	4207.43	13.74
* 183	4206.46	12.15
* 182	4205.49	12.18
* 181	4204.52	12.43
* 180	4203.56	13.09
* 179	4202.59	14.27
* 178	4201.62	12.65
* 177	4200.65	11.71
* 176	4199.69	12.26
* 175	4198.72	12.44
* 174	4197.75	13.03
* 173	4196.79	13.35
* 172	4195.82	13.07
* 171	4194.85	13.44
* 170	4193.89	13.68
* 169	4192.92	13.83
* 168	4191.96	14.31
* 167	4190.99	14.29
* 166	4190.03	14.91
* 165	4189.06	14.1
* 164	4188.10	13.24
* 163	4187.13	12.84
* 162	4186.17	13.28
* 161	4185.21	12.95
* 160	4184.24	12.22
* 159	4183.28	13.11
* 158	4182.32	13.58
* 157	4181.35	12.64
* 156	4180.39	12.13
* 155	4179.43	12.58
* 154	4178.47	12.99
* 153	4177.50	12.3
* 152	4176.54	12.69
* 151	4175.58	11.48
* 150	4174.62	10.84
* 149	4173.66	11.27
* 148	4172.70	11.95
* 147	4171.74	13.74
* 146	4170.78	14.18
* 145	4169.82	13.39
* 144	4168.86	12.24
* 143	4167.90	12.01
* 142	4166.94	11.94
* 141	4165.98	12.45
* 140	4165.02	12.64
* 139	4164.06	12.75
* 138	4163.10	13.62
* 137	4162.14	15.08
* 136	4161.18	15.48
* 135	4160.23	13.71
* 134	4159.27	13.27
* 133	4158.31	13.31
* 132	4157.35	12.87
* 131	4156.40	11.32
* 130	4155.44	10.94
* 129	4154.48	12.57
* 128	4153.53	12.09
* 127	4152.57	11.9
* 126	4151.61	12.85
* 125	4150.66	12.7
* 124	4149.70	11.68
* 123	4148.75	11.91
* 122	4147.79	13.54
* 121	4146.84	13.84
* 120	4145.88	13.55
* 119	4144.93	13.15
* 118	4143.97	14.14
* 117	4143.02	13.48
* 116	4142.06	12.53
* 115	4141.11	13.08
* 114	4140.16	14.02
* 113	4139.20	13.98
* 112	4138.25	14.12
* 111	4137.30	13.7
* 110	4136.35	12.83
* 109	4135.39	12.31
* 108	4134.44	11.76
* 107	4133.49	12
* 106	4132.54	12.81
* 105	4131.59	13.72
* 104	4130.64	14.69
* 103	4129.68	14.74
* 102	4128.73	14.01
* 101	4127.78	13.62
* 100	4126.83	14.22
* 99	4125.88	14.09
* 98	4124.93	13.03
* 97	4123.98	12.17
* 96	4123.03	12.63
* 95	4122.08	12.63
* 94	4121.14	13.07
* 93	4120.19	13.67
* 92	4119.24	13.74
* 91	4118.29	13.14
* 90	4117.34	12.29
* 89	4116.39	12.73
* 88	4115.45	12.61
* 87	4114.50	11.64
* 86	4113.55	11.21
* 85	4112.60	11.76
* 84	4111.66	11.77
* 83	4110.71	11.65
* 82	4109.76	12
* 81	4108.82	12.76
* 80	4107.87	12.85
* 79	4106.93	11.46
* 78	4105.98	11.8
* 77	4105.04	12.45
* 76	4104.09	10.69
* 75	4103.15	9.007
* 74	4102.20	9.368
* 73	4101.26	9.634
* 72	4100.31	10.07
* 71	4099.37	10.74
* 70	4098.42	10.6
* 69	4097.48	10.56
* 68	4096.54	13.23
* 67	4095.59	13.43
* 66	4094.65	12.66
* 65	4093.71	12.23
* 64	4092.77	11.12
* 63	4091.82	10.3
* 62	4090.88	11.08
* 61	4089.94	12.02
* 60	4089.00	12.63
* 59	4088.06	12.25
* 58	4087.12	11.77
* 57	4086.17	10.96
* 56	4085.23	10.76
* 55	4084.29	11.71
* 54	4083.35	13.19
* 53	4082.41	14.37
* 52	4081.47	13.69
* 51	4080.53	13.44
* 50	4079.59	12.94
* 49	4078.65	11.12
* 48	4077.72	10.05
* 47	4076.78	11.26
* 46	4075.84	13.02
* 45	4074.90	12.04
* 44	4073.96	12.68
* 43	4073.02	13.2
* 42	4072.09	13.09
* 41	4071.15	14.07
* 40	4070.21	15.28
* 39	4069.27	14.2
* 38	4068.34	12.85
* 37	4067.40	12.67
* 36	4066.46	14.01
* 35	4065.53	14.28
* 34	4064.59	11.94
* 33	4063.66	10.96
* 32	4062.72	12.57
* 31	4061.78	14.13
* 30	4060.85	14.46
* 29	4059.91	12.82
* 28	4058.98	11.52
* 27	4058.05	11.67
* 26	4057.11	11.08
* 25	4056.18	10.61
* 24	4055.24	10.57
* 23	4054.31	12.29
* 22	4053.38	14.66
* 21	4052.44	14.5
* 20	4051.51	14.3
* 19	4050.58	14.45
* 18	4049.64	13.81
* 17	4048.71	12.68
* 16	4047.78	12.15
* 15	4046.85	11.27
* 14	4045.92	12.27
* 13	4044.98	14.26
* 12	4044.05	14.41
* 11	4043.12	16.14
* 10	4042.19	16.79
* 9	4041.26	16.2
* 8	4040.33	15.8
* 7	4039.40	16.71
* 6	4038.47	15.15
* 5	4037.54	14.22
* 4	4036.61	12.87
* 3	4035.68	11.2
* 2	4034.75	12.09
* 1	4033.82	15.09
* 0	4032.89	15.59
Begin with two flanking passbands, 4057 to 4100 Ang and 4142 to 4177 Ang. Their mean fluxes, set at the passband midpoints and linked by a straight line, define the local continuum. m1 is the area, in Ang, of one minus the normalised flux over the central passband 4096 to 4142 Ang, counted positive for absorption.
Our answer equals 0.6 Ang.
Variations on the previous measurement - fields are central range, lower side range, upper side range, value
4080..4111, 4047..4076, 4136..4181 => 2.9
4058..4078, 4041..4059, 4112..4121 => 0.3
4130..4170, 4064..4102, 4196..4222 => -1.1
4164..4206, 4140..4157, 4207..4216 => -0.2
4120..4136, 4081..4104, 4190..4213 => -1.6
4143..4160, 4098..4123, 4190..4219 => -0.5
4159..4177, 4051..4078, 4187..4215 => 0.2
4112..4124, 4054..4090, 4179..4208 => 0.2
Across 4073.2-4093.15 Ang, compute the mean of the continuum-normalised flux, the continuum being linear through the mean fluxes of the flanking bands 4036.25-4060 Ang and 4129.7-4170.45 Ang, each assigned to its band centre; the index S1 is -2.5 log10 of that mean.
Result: 0.12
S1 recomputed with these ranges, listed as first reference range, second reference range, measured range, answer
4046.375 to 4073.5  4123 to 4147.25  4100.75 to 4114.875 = 0.170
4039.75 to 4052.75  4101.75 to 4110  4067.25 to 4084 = -0.010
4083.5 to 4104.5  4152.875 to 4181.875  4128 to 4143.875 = -0.113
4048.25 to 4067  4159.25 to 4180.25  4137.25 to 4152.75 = -0.030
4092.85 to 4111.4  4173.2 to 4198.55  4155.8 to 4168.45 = -0.045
